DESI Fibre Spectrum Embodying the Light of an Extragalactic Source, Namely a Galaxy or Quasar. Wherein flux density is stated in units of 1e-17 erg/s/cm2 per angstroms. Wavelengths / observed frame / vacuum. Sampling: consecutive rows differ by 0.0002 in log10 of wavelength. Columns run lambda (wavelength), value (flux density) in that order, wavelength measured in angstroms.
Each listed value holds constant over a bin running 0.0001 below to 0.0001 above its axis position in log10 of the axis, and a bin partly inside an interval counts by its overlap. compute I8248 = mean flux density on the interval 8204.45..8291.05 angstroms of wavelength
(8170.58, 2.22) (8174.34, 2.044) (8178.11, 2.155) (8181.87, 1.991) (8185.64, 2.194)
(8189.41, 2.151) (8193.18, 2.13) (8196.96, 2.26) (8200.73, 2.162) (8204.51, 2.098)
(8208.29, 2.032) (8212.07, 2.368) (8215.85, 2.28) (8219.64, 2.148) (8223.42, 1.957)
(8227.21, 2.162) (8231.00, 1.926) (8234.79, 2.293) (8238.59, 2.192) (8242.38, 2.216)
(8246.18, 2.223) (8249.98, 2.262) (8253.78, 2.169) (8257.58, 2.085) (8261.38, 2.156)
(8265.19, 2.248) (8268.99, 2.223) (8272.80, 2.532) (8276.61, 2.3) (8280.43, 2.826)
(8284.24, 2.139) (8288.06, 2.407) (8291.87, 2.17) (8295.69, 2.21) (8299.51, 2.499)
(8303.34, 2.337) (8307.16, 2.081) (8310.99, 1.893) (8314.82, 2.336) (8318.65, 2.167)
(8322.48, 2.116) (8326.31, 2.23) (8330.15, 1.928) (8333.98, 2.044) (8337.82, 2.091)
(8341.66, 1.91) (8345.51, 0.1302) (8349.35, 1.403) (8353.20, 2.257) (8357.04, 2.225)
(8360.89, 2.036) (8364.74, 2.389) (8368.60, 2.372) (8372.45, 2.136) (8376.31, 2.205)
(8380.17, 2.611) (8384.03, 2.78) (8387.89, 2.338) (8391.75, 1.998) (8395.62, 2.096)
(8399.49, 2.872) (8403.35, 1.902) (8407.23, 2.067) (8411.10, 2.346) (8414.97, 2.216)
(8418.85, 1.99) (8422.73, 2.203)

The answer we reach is 2.23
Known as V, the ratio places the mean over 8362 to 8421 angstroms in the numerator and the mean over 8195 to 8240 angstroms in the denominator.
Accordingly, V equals 1.06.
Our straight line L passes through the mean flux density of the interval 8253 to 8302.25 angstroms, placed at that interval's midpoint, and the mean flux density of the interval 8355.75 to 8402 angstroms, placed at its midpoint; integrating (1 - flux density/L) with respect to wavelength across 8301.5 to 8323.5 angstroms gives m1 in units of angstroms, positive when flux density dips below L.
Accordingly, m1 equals 1.53 angstroms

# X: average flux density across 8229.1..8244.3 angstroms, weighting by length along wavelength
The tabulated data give 2.16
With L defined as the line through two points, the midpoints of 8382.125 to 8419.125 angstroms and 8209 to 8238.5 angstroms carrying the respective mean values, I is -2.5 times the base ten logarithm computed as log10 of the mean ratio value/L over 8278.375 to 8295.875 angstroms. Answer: -0.078 mag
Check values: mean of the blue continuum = 2.16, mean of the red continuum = 2.27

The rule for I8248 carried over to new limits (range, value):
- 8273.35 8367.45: 2.1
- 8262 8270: 2.22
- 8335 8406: 2.1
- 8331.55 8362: 1.76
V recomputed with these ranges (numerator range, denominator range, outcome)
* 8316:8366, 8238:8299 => 0.84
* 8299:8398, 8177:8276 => 0.96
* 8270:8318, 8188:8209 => 1.07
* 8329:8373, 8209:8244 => 0.88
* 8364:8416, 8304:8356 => 1.21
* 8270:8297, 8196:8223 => 1.09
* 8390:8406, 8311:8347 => 1.16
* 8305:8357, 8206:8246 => 0.88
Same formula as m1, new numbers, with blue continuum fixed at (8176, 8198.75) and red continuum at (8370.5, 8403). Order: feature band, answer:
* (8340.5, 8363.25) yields 6.42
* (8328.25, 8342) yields 1.79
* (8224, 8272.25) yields 0.58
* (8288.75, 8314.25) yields 0.57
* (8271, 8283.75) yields -1.51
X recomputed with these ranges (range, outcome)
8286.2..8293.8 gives 2.29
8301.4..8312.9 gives 2.1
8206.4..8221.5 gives 2.21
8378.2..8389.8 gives 2.58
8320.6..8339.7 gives 2.08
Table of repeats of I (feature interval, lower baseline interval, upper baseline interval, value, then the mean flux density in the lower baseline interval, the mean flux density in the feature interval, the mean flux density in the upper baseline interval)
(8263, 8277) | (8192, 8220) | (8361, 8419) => -0.05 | 2.19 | 2.33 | 2.29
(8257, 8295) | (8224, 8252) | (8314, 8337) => -0.08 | 2.17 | 2.31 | 2.13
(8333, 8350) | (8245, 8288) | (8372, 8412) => 0.47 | 2.29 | 1.49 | 2.31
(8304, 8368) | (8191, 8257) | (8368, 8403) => 0.17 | 2.17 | 1.97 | 2.36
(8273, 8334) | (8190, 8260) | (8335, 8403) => -0.06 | 2.16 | 2.24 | 2.1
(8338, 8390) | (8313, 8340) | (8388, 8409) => 0.05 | 2.13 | 2.06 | 2.2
